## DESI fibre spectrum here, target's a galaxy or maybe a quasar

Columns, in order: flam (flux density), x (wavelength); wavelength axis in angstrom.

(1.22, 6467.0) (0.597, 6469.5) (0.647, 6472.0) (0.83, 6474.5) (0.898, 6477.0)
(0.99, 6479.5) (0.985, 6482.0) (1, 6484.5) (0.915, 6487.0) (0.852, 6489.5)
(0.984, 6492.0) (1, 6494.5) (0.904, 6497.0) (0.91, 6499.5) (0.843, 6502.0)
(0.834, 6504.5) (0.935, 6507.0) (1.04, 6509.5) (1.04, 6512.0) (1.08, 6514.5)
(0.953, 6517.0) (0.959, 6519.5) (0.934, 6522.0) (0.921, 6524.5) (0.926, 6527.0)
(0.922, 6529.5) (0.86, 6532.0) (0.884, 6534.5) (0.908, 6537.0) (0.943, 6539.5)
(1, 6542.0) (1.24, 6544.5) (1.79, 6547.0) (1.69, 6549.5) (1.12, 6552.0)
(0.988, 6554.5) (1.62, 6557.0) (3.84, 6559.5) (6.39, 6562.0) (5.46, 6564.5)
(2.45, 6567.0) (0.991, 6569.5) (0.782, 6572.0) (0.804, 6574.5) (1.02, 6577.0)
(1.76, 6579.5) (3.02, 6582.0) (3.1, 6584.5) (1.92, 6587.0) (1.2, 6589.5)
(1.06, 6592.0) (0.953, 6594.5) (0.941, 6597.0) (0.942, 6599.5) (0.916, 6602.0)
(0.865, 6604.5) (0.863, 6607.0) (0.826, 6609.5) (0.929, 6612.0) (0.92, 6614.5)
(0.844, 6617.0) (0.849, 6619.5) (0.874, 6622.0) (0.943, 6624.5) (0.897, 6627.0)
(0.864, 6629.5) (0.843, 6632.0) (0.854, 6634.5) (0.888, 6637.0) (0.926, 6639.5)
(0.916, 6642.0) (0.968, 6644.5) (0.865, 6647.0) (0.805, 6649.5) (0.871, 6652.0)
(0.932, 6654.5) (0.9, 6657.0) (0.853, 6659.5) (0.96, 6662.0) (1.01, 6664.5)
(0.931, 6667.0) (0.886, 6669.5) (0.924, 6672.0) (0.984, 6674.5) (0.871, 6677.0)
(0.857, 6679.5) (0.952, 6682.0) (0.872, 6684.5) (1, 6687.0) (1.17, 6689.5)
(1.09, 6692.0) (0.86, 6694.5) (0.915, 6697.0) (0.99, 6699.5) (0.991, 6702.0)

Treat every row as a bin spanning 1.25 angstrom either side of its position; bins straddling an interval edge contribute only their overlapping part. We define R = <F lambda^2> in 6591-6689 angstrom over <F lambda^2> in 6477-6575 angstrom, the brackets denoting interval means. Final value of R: 0.7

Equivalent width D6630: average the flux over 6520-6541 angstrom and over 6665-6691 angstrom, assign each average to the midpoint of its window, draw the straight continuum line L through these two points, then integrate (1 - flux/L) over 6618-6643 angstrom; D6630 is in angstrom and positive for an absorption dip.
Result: 1.4 angstrom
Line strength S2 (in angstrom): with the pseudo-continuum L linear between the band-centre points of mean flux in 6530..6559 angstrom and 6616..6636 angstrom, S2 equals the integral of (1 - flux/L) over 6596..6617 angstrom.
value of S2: 1.4 angstrom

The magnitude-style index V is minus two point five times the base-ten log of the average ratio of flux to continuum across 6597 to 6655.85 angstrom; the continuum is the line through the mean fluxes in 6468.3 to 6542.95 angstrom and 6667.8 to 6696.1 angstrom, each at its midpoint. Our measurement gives 0.06 mag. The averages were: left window 0.916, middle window 0.888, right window 0.951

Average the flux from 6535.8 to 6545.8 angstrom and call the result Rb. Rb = 1.03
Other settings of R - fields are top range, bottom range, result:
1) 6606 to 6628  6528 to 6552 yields 0.80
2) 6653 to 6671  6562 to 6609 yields 0.55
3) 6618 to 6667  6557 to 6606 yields 0.46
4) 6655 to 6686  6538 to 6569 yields 0.41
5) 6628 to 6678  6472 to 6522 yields 1.01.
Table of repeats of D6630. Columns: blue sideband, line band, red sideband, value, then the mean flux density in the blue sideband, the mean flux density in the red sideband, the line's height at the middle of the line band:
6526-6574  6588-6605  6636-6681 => 5.1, 1.82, 0.909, 1.43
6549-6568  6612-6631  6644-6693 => 9.7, 3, 0.934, 1.82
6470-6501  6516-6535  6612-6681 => -0.4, 0.901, 0.898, 0.901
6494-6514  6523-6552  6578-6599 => 3.6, 0.941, 1.71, 1.24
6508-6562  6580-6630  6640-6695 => -2.7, 1.34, 0.932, 1.12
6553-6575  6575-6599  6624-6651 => 5.6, 2.64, 0.886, 2.09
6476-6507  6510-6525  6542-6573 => 4.9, 0.927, 2.32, 1.48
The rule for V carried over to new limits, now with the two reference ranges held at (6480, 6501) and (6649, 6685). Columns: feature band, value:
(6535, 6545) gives -0.07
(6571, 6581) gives -0.23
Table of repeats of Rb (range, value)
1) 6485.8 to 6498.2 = 0.931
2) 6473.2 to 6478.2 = 0.861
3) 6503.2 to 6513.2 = 0.961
